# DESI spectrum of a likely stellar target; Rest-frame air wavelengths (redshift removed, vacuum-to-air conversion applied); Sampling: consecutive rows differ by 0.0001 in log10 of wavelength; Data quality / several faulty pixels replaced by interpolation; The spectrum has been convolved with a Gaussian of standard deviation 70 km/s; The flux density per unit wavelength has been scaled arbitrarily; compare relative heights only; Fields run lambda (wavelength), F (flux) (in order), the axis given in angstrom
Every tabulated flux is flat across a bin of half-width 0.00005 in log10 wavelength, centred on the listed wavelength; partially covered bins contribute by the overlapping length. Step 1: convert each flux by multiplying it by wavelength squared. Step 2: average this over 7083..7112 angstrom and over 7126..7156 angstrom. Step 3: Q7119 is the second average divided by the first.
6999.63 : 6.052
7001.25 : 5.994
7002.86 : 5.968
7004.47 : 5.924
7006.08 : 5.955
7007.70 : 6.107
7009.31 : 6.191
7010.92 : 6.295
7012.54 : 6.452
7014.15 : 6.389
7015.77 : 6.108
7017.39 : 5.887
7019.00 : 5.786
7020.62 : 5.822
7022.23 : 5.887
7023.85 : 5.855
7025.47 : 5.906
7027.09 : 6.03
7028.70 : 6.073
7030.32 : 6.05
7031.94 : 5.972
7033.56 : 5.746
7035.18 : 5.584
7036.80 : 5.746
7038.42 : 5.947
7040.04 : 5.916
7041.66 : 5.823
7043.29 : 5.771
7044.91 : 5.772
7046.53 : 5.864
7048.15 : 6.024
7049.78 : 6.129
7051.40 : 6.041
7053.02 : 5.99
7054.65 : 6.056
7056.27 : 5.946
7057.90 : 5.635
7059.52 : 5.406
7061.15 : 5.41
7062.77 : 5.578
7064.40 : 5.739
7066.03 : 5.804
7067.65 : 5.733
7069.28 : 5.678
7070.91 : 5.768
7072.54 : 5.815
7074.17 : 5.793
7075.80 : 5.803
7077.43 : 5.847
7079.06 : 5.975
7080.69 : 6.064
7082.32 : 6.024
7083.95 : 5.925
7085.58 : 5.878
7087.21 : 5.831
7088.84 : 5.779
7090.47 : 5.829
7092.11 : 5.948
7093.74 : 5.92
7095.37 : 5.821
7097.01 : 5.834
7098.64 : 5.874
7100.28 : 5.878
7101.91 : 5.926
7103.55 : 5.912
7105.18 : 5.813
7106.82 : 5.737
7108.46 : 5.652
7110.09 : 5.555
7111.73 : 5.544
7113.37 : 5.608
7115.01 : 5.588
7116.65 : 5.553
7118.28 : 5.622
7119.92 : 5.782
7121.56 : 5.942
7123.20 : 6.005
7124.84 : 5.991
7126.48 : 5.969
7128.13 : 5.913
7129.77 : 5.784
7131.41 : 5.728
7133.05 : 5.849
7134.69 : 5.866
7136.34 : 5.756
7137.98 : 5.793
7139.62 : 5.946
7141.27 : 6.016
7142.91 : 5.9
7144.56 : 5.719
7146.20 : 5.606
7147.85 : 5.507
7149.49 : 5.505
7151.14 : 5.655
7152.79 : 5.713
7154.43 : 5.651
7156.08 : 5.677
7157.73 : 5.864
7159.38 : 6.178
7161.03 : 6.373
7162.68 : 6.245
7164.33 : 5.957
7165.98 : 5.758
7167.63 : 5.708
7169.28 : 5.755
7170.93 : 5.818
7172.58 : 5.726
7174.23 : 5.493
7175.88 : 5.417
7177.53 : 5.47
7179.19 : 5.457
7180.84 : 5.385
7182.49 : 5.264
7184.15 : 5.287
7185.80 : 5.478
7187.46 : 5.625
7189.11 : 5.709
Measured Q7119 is 1.00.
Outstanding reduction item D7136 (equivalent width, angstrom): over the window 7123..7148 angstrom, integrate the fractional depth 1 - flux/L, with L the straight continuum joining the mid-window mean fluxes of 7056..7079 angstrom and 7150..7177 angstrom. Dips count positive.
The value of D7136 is -0.3 angstrom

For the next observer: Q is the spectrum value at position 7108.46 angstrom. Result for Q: 5.652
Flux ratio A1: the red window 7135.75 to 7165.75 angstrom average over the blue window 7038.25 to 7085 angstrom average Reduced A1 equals 1.0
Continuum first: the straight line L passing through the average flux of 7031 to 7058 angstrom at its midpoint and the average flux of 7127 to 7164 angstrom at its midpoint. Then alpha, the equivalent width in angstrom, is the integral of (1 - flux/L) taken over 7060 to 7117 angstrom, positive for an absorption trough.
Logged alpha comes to 0.8 angstrom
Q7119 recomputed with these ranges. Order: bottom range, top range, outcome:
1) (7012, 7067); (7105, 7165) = 1.01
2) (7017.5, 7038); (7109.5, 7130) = 1.01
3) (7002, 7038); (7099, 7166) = 1.00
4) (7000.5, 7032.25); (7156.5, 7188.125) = 0.99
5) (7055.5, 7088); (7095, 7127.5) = 1.01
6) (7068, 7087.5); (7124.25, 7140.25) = 1.01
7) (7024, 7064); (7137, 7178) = 1.02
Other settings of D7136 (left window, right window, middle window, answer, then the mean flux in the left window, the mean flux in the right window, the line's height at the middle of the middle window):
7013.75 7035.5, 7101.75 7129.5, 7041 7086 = 0.2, 5.93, 5.77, 5.86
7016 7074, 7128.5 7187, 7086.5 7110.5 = -0.2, 5.84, 5.72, 5.78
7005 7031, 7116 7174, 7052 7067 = 0.6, 6.05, 5.82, 5.97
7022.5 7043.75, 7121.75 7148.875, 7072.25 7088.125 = -0.1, 5.88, 5.83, 5.86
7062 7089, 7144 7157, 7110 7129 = -0.2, 5.83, 5.63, 5.71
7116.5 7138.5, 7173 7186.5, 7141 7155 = 0.0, 5.84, 5.42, 5.67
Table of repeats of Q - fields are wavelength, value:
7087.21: 5.831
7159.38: 6.178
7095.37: 5.821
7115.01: 5.588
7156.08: 5.677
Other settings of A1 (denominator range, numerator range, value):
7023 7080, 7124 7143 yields 1.01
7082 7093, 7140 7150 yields 0.97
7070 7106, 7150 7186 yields 0.97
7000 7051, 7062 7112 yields 0.97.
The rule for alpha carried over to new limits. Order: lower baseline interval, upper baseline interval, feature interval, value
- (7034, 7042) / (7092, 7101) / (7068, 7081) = 0.0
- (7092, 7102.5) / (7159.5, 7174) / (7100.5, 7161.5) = 1.2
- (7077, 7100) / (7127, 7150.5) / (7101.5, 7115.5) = 0.4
